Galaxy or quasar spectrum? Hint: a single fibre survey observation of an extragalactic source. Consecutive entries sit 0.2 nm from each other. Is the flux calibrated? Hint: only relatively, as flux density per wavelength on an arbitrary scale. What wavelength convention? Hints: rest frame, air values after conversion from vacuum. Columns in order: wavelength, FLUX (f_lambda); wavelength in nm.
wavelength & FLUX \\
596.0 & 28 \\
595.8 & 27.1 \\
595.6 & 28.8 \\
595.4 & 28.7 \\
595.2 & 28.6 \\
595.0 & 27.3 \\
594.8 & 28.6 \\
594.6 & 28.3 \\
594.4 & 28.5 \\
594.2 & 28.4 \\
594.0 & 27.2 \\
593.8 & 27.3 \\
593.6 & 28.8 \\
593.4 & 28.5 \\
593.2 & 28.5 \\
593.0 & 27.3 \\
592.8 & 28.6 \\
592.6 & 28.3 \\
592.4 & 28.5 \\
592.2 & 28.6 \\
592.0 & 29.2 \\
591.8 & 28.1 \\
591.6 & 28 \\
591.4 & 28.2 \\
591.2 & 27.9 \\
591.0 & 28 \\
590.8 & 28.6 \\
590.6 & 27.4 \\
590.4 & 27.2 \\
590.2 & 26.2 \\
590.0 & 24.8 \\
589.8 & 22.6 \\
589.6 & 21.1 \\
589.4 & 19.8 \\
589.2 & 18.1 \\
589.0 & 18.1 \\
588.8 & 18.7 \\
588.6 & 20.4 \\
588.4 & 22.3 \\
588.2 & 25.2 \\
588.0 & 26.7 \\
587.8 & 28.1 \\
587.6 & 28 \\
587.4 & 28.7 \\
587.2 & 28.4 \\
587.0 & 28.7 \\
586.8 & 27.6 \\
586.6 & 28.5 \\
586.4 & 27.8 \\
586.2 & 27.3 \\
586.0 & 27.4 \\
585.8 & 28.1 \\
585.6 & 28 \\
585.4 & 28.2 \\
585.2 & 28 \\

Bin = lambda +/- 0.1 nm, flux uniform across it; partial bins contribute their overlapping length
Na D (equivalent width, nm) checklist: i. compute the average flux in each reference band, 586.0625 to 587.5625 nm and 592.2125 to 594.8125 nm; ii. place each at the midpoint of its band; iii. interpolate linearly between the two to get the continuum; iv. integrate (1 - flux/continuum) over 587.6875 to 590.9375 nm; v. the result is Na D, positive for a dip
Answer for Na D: 0.534 nm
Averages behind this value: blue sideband 28.1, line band 23.5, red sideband 28.2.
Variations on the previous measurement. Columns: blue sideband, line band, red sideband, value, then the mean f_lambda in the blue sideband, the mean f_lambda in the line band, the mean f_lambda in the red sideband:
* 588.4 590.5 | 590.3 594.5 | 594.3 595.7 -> -0.49 nm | 21.7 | 28.1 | 28.4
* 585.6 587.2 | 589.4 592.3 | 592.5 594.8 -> 0.15 nm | 27.9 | 26.6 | 28.2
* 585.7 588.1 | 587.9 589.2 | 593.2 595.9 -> 0.30 nm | 27.9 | 21.6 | 28.2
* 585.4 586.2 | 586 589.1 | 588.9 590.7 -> 0.00 nm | 27.8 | 25.7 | 22.8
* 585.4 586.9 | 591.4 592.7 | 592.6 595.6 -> -0.01 nm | 27.8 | 28.4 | 28.2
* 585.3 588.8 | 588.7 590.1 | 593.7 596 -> 0.35 nm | 26.8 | 20.5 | 28.1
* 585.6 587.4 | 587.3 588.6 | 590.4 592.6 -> 0.09 nm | 28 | 26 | 28.2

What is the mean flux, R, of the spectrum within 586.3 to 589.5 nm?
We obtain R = 24.7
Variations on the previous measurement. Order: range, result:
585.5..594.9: 26.6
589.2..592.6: 26.3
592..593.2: 28.4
